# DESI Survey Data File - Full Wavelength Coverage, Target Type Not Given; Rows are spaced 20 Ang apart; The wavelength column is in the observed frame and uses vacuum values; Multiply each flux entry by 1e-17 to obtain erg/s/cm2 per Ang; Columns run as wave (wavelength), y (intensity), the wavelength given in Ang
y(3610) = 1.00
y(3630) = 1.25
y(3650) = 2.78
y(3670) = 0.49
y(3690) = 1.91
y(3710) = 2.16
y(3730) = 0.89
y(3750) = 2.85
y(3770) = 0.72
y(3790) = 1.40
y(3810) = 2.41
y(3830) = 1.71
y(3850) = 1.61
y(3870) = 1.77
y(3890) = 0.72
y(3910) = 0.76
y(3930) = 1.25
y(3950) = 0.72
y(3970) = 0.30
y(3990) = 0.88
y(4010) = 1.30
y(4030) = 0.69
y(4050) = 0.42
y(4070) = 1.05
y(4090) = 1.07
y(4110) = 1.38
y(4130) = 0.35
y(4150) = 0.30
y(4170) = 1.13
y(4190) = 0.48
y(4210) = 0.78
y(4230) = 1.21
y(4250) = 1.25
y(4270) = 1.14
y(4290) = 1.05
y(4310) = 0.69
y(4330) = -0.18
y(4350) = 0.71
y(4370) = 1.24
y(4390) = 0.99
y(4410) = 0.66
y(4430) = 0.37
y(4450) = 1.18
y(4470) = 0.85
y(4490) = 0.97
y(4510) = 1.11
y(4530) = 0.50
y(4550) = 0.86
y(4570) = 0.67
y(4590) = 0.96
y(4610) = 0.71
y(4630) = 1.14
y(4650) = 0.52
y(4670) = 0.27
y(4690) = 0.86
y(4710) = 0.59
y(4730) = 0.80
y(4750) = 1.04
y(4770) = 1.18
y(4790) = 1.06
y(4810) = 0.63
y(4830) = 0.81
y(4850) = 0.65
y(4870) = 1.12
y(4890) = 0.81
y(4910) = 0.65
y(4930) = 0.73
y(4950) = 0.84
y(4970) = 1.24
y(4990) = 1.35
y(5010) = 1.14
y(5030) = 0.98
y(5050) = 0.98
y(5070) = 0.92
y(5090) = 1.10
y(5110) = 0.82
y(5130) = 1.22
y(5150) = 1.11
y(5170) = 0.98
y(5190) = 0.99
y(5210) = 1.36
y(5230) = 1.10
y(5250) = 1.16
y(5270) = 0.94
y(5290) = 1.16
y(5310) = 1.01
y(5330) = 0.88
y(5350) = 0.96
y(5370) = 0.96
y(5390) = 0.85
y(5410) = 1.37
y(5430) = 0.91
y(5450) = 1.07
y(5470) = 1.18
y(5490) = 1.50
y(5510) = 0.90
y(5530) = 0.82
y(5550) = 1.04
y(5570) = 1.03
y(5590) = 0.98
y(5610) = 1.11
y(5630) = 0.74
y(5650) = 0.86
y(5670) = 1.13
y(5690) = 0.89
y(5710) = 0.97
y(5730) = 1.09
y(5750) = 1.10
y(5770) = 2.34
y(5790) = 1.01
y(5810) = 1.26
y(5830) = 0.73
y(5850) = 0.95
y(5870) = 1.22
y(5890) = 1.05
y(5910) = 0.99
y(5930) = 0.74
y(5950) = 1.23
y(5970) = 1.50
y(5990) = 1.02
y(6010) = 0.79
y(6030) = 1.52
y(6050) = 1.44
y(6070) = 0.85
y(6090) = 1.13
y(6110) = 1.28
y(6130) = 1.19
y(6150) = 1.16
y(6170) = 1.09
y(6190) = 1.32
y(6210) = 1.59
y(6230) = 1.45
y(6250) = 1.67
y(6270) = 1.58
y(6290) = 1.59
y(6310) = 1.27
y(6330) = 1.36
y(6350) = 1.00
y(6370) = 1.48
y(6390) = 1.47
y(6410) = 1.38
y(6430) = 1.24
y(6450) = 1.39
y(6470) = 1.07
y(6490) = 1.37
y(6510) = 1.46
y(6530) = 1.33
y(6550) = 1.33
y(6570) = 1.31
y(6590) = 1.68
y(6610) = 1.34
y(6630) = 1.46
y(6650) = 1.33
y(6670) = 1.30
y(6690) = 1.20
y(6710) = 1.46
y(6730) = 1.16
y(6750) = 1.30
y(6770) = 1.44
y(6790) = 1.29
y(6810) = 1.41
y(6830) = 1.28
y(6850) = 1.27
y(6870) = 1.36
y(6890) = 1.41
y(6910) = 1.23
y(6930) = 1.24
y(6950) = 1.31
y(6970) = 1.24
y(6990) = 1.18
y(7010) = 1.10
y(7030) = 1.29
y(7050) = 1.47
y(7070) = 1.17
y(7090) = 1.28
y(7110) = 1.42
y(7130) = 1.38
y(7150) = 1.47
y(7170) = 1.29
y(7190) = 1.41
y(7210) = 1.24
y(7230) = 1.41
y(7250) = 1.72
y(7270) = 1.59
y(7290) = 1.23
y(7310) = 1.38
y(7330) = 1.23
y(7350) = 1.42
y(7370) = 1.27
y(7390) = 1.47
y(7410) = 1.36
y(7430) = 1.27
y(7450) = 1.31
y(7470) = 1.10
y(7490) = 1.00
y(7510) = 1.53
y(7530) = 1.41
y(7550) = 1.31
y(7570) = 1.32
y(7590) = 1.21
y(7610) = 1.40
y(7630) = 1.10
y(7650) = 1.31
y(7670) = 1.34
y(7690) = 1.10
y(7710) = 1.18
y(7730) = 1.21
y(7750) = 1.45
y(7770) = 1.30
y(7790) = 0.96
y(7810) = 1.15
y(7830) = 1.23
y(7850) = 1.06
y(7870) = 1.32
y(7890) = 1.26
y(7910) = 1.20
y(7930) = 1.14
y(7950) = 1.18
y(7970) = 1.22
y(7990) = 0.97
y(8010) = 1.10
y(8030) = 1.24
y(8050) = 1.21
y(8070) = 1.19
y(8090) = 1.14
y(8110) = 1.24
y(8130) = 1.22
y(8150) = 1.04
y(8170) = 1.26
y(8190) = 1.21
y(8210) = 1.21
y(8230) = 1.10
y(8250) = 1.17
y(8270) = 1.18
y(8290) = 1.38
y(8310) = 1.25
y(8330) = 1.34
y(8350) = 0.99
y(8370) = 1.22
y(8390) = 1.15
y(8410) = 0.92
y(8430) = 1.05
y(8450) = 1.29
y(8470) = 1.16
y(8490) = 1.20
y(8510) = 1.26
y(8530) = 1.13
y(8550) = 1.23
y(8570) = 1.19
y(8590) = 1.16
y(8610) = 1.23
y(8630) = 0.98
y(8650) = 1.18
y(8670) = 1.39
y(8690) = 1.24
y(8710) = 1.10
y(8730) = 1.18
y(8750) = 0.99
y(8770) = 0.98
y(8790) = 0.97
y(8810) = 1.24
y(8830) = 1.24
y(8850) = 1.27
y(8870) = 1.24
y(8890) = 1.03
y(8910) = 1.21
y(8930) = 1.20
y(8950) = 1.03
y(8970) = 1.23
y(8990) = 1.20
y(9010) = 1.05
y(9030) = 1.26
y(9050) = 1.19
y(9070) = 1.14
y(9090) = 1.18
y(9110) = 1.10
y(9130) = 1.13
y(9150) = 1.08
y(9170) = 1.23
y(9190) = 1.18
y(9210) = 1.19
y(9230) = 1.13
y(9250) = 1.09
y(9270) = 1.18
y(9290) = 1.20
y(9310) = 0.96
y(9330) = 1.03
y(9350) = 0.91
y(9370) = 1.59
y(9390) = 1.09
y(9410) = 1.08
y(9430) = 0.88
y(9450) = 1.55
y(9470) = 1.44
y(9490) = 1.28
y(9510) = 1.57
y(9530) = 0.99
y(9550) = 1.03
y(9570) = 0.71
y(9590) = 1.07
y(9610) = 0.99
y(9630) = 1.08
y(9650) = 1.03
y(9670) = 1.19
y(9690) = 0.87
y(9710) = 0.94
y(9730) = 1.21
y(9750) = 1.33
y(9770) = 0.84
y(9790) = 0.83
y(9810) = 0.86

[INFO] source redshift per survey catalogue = 0.449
